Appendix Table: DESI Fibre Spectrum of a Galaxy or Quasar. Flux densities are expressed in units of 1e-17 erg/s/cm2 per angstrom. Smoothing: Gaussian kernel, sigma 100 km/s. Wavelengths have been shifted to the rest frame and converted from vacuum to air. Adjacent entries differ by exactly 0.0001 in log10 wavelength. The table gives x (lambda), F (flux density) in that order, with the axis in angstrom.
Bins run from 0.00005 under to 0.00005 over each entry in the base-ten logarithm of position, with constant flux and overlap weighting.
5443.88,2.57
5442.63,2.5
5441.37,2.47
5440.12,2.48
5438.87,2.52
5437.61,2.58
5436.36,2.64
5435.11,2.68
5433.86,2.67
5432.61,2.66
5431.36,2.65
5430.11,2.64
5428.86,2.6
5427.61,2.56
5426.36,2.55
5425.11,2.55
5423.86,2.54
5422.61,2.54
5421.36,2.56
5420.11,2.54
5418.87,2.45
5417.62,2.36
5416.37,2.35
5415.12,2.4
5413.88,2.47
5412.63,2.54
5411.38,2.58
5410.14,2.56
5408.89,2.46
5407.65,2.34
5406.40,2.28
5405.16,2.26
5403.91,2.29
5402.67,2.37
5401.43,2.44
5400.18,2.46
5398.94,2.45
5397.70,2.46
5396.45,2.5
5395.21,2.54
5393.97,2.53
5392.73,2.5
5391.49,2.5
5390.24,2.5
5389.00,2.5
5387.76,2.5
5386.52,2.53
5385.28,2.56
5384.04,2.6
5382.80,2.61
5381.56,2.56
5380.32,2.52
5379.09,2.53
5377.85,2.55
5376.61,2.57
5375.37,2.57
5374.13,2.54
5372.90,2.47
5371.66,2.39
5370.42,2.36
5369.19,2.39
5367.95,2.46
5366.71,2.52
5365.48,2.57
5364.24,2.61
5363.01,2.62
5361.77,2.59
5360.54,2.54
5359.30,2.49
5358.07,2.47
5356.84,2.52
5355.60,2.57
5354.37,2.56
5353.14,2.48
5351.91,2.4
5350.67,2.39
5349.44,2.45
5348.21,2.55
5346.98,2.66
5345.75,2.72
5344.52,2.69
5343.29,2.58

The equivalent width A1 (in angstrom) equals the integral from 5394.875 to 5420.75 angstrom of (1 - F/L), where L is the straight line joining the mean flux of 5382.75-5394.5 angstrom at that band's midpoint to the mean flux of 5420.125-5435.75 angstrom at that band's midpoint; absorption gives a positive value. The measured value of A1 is 1.3 angstrom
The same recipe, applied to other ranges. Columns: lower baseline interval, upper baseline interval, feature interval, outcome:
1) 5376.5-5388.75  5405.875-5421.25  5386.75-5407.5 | 0.5 angstrom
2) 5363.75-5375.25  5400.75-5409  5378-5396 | -0.9 angstrom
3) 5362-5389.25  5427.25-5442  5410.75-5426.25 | 0.5 angstrom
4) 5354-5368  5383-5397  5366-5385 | 0.2 angstrom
